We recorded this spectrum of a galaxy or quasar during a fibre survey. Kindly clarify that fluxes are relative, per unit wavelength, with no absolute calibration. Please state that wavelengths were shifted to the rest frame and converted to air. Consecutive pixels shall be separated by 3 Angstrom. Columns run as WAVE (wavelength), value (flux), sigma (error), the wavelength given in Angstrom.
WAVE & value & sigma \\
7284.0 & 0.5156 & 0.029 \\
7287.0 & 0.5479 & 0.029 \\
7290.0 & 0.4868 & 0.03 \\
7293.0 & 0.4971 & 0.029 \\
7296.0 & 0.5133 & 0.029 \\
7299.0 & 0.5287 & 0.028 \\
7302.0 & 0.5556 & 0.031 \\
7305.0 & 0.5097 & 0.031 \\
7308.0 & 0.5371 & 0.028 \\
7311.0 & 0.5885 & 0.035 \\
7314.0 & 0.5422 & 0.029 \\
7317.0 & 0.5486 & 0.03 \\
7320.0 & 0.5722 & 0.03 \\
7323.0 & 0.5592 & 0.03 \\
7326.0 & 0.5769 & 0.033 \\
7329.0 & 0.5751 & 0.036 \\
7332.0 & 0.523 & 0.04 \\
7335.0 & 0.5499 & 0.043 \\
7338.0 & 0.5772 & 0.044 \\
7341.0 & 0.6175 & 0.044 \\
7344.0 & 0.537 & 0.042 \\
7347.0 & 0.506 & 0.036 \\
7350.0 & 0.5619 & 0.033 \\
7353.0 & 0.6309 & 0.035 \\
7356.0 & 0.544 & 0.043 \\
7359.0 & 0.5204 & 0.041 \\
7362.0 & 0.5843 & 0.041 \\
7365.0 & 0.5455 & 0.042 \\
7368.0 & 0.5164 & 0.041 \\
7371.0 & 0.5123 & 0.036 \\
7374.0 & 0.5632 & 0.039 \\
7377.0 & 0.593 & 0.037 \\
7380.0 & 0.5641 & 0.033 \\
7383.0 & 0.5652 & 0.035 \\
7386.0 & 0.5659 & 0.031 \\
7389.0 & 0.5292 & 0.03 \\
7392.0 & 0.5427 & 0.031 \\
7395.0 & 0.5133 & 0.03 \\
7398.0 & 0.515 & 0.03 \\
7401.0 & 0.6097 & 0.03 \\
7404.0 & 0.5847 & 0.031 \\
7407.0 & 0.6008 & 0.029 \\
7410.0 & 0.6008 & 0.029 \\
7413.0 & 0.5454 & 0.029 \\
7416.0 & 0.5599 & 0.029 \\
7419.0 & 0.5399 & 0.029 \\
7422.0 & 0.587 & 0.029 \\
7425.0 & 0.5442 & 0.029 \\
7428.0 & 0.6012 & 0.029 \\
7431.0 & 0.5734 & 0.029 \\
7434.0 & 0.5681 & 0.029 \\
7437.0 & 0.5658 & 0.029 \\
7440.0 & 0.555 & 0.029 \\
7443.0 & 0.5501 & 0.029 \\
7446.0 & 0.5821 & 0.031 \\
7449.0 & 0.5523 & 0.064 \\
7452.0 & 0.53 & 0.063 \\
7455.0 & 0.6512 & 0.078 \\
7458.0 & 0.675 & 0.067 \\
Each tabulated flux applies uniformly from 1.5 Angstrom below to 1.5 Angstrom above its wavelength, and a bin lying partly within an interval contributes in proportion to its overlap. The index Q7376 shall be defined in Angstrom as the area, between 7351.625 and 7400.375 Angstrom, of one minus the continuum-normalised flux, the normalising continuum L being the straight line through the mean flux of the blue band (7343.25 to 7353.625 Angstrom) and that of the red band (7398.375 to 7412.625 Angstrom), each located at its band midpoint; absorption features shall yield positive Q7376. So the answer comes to 1.65 Angstrom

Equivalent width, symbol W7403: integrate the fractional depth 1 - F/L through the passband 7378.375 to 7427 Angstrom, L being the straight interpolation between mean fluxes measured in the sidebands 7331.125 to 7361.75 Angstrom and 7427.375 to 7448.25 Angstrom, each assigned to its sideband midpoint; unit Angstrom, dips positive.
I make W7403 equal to 0.34 Angstrom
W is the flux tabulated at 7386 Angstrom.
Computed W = 0.5659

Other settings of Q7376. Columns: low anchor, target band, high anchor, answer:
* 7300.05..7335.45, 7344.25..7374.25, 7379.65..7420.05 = 0.49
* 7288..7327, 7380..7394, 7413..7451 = 0.10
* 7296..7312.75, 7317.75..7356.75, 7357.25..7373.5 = -1.79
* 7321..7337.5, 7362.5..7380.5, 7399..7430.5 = 0.54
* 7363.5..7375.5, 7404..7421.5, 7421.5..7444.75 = -0.47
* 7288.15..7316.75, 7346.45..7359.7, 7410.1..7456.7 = -0.32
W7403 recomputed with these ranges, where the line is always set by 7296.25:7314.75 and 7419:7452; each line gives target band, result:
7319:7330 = -0.5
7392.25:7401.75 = 0.3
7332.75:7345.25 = -0.5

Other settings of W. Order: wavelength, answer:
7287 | 0.5479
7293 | 0.4971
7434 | 0.5681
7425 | 0.5442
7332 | 0.523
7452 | 0.53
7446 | 0.5821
